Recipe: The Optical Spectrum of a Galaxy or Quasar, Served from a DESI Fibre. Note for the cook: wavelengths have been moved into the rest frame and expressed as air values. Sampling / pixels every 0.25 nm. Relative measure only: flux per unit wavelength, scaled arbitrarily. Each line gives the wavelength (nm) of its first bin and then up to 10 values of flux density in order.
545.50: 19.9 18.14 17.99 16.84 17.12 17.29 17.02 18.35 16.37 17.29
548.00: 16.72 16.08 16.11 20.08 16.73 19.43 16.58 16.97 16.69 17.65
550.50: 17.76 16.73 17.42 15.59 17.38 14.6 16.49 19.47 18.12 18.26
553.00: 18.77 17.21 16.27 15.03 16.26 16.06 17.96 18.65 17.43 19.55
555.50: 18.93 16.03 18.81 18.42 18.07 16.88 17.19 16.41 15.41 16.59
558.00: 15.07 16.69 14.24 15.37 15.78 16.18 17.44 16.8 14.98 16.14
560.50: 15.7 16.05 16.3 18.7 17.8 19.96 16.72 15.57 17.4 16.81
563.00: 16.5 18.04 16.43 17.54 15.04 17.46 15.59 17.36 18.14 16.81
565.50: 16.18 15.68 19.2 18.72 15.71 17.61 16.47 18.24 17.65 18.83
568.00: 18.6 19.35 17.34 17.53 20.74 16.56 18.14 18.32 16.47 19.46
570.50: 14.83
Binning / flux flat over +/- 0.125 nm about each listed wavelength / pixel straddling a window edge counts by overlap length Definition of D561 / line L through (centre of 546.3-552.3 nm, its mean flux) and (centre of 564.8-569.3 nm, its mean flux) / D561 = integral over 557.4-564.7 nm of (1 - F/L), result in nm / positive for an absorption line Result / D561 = 0.43 nm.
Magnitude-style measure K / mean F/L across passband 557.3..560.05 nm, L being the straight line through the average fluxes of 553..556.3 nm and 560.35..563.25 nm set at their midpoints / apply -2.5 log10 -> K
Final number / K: 0.09 mag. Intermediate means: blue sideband 17.5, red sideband 17.1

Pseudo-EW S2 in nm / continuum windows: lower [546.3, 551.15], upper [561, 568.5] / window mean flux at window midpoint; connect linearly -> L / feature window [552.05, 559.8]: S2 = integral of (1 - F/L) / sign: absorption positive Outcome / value 0.107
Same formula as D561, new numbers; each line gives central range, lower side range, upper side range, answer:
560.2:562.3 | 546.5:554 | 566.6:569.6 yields 0.08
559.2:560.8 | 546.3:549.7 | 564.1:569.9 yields 0.12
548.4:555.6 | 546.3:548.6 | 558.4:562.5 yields -0.25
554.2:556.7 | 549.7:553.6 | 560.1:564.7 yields -0.13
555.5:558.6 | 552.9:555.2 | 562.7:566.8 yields 0.06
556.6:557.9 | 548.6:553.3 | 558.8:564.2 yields 0.04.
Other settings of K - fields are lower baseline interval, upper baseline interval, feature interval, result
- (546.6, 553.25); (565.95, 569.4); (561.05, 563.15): 0.02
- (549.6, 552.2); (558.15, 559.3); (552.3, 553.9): -0.06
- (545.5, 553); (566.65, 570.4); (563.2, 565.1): 0.06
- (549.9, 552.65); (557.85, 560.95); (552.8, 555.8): -0.05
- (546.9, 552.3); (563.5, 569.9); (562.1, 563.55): 0.04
